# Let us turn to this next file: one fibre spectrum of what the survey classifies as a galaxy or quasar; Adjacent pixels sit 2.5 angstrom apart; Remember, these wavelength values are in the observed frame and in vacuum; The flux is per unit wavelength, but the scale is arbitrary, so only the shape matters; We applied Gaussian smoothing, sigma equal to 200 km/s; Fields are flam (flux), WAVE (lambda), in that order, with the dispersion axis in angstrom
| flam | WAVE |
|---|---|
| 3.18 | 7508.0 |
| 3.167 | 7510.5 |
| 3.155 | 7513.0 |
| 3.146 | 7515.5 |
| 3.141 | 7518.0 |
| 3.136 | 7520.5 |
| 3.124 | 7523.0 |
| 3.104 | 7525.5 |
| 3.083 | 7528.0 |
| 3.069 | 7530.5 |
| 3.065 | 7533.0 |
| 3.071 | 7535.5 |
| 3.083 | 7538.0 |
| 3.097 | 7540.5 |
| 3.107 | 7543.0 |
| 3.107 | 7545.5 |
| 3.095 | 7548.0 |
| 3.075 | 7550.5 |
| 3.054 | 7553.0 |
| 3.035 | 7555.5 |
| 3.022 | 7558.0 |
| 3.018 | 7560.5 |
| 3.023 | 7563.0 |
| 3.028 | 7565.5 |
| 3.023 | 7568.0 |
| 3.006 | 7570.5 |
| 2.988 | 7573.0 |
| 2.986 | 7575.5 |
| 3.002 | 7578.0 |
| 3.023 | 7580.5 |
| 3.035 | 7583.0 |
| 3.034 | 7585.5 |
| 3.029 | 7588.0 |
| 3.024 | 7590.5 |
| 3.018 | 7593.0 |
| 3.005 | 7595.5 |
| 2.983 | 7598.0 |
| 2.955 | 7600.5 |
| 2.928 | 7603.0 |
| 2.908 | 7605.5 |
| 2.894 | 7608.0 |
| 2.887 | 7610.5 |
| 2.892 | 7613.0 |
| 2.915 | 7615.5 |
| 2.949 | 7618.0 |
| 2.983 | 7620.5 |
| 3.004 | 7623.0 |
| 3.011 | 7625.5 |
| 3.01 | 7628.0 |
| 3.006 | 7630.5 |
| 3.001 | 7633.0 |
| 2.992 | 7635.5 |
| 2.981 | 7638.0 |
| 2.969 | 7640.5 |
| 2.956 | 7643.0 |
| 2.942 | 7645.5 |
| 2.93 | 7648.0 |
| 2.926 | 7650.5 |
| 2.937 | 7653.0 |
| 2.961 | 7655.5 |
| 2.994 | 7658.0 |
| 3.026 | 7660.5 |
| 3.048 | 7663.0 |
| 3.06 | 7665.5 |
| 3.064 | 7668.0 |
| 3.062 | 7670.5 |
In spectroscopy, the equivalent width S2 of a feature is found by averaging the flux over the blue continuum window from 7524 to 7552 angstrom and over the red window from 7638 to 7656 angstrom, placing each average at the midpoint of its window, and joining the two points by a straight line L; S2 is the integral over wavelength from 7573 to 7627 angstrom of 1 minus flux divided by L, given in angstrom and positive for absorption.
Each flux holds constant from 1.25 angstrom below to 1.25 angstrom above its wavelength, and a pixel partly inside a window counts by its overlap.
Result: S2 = 0.6 angstrom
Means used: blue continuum 3.09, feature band 2.97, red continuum 2.95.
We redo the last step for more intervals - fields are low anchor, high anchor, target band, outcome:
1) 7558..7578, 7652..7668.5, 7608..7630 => 0.4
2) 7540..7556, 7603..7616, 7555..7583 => 0.1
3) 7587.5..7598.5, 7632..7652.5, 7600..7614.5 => 0.4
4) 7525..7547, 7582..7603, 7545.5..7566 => 0.1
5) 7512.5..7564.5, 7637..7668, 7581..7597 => 0.1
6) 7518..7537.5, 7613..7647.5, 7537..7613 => 0.7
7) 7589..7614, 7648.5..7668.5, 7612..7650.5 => 0.1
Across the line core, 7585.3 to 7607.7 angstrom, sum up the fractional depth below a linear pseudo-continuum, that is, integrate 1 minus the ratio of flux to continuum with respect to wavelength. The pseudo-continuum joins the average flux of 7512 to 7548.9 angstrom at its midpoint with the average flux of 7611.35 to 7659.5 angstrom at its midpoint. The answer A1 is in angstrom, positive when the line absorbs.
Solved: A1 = 0.3 angstrom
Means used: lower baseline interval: 3.11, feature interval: 2.98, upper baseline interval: 2.97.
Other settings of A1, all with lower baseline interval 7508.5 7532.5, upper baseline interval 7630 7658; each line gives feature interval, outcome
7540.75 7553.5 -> 0.0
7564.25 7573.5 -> 0.1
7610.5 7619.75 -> 0.3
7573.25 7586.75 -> 0.1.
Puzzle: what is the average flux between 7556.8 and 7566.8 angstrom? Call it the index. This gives 3.02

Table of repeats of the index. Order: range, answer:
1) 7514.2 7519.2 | 3.14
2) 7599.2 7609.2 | 2.92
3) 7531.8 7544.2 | 3.08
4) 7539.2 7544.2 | 3.1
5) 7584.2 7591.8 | 3.03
